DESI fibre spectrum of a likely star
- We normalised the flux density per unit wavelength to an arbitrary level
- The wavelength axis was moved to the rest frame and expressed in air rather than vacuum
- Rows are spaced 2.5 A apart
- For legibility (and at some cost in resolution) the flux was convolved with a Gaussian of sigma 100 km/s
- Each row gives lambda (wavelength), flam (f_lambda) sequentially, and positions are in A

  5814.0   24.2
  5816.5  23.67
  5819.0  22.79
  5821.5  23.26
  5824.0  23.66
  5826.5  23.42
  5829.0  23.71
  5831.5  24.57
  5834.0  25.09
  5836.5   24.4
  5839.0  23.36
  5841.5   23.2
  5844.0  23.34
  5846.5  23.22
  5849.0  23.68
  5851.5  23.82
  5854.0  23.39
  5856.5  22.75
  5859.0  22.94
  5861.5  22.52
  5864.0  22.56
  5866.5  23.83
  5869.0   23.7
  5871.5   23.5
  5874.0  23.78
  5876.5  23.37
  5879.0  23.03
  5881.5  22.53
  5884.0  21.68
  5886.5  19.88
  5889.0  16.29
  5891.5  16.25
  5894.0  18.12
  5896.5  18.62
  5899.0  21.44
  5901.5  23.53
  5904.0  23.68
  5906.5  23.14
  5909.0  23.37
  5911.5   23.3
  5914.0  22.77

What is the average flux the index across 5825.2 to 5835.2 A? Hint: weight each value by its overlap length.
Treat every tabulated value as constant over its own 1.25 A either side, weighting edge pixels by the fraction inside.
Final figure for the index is 24.2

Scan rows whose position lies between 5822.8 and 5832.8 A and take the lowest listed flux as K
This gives 23.42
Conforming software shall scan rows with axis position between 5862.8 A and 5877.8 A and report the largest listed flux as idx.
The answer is 23.83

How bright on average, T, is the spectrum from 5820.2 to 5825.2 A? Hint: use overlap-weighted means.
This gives 23.5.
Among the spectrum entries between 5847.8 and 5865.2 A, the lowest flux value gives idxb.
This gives 22.52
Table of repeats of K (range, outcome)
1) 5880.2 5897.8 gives 16.25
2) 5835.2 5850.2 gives 23.2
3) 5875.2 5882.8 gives 22.53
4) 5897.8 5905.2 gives 21.44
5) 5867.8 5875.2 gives 23.5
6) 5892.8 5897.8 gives 18.12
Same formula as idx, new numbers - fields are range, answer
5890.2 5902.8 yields 23.53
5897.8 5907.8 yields 23.68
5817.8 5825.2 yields 23.66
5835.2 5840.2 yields 24.4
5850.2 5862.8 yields 23.82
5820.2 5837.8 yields 25.09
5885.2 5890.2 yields 19.88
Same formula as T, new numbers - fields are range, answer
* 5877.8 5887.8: 21.7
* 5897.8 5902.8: 22.5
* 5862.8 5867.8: 23.2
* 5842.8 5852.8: 23.5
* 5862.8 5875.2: 23.5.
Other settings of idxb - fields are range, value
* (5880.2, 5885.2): 21.68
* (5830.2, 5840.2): 23.36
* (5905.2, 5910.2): 23.14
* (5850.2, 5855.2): 23.39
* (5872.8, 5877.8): 23.37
